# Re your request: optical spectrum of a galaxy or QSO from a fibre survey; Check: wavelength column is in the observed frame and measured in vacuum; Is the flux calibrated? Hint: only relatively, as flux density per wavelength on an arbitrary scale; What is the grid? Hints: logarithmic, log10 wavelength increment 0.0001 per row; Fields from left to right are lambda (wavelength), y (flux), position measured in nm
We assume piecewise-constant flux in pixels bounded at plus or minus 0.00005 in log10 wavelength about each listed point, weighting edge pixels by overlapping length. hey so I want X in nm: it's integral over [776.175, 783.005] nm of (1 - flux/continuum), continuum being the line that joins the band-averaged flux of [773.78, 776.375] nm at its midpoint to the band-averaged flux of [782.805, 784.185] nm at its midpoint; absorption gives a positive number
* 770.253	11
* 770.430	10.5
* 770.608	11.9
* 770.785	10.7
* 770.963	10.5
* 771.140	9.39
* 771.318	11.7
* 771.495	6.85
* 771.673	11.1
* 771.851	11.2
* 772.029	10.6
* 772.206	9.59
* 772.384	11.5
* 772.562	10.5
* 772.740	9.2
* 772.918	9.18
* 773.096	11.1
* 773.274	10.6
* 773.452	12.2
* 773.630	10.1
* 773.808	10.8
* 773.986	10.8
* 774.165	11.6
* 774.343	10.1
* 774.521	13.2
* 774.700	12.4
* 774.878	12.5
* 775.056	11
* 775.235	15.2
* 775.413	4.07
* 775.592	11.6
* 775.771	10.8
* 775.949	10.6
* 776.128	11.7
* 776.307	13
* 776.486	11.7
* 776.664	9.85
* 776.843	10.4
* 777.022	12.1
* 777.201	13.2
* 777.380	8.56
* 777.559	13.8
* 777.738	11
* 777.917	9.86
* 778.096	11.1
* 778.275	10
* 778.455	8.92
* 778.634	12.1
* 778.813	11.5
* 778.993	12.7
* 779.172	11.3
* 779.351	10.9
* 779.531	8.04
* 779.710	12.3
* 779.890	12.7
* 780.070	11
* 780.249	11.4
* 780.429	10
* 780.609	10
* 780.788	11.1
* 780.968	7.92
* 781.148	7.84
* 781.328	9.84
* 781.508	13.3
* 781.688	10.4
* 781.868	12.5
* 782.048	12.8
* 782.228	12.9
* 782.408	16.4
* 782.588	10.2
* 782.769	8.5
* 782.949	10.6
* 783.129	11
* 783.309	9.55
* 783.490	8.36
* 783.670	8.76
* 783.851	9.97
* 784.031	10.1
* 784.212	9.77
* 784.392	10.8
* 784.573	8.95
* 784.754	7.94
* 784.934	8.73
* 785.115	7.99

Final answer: -0.44 nm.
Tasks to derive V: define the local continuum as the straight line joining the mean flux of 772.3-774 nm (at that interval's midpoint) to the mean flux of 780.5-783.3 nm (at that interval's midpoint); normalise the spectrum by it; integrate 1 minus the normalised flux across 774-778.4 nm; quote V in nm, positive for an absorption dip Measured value -0.20 nm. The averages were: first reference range 10.6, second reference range 11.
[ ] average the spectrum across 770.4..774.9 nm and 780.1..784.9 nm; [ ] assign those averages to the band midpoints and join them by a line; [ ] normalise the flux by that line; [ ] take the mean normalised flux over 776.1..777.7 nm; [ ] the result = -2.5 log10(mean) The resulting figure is -0.10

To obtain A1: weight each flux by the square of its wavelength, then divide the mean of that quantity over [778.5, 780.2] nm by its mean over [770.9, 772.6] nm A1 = 1.12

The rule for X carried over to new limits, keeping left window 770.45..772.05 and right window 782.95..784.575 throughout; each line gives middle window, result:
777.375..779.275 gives -0.19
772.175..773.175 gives 0.01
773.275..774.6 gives -0.12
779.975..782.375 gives -0.26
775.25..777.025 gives -0.09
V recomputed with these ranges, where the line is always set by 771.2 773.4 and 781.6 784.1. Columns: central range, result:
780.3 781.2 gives 0.10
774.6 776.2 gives -0.10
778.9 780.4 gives -0.08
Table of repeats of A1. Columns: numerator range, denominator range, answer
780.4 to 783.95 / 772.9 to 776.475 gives 0.97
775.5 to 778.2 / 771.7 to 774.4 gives 1.07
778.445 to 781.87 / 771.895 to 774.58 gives 1.02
